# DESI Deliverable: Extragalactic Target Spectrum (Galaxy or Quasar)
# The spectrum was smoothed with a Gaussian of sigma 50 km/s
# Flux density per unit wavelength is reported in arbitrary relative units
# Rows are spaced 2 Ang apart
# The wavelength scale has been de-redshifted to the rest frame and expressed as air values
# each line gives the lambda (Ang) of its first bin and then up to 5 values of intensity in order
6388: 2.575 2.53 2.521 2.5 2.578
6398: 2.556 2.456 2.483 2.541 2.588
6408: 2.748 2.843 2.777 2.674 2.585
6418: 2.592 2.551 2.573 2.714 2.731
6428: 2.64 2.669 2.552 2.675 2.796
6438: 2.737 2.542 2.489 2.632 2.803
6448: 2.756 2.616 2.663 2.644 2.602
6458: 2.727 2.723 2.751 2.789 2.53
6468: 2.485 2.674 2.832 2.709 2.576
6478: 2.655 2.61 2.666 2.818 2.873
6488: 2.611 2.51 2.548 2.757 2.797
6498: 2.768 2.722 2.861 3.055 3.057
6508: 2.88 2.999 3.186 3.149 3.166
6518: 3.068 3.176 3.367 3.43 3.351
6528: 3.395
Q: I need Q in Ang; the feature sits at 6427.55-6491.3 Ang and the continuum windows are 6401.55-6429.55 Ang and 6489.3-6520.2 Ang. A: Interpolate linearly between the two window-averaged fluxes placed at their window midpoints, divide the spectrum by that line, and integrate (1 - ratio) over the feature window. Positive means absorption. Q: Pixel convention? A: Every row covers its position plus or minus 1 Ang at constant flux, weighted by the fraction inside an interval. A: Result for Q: 2.6 Ang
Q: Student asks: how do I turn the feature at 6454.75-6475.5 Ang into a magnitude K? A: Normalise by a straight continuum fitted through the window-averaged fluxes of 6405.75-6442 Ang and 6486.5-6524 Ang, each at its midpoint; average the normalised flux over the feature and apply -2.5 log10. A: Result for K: 0.049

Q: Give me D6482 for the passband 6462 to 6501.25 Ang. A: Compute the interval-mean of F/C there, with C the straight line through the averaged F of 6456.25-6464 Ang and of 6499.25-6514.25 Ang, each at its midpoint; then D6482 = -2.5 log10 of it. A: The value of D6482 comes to 0.06 mag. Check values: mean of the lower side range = 2.73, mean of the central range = 2.68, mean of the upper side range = 2.99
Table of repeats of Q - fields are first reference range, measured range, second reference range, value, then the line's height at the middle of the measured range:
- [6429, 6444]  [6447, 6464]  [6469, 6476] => -0.1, 2.68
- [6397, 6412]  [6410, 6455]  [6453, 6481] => -0.4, 2.64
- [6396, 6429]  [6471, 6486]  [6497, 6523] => 1.0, 2.9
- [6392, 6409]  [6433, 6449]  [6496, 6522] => 0.3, 2.73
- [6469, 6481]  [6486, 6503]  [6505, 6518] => 1.1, 2.89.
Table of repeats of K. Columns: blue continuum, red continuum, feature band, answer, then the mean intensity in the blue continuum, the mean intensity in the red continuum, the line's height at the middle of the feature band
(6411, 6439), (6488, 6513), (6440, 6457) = 0.03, 2.66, 2.84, 2.72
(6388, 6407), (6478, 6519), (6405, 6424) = -0.03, 2.53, 2.85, 2.58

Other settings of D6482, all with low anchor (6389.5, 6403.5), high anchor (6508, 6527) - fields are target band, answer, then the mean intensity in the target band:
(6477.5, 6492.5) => 0.13 mag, 2.67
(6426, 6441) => 0.02 mag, 2.66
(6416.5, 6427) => 0.01 mag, 2.63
